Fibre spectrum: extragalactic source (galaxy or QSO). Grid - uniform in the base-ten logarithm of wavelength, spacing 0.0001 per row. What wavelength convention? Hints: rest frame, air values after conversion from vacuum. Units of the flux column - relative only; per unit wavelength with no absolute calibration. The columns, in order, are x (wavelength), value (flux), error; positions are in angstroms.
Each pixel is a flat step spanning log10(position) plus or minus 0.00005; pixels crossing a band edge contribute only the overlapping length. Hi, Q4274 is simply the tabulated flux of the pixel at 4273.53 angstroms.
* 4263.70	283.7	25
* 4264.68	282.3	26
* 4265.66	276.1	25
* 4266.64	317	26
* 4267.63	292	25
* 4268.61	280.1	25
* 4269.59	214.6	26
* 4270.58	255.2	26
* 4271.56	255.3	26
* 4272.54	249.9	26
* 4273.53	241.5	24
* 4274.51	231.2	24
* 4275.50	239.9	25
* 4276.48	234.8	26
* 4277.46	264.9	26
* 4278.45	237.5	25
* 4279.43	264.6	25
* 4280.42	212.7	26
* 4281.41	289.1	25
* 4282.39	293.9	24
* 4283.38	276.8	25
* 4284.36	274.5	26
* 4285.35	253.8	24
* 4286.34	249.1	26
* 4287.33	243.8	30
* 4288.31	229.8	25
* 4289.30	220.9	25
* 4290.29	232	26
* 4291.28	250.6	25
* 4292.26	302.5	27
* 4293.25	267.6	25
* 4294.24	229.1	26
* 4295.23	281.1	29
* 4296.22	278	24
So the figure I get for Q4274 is 241.5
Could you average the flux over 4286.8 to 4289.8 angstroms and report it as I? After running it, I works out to 232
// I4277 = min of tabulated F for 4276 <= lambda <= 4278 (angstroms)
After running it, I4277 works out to 234.8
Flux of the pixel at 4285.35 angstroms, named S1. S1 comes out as 253.8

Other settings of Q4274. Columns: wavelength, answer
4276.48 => 234.8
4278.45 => 237.5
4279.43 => 264.6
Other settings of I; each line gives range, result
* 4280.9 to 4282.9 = 291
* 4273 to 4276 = 237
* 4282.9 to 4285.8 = 269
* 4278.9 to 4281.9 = 255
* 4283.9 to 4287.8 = 255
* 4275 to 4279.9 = 248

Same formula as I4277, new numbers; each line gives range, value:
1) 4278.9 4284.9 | 212.7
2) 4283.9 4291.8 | 220.9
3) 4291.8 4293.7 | 267.6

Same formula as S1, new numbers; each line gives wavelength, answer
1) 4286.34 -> 249.1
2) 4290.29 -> 232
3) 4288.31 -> 229.8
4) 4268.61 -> 280.1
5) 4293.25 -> 267.6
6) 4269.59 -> 214.6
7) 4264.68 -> 282.3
